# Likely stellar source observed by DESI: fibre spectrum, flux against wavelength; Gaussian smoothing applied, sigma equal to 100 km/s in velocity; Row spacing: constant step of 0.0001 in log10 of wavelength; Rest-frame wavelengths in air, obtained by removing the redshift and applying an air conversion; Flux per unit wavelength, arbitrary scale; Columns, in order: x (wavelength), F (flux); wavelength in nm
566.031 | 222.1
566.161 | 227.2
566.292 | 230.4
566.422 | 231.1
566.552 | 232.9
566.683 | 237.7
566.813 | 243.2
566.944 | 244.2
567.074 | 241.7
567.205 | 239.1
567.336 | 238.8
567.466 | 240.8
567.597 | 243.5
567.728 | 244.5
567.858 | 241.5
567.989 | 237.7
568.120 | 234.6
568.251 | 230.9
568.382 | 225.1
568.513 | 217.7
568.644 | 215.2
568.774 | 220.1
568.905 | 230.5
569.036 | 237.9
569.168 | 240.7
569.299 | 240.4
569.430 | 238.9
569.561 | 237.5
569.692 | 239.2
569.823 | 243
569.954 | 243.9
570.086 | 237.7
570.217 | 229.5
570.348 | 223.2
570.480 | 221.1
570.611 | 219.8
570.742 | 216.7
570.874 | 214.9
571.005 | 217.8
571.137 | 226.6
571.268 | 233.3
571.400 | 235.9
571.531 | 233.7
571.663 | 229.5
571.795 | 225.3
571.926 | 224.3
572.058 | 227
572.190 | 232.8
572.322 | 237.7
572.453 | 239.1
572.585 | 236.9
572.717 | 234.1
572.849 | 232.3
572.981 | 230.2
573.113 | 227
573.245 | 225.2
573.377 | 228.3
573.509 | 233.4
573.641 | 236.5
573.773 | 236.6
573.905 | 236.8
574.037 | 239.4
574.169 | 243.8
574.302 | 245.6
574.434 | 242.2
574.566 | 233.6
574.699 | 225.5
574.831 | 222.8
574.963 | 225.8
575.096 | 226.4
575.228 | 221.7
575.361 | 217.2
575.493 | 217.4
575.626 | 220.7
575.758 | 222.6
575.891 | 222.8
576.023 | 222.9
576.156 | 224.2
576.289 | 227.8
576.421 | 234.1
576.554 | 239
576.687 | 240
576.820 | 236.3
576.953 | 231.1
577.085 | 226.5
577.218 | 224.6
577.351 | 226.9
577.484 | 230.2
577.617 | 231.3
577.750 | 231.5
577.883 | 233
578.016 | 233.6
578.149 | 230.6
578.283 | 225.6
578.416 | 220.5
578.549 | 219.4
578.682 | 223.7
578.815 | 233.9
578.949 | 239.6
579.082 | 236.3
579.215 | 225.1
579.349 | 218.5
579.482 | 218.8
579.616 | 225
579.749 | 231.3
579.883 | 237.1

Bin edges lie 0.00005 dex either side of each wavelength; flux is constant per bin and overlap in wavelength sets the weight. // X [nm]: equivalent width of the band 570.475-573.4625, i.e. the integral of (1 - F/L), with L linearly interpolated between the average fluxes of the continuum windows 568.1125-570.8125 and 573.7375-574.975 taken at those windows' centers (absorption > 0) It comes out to 0.06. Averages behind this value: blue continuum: 231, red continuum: 236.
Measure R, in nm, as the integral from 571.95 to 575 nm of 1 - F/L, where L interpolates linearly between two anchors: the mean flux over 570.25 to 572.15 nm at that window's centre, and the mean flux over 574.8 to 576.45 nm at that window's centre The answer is -0.13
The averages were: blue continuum 225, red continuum 223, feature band 234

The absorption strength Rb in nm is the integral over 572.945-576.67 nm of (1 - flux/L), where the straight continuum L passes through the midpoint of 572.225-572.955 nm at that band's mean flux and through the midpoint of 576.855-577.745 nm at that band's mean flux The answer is 0.044 nm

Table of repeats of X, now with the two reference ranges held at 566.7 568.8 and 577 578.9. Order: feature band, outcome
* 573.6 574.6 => -0.038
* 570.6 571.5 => 0.034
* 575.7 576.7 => 0.003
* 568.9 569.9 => -0.021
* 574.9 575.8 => 0.032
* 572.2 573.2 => -0.008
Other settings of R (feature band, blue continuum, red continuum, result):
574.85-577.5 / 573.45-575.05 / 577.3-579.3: 0.06 nm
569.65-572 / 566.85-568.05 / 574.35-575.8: 0.06 nm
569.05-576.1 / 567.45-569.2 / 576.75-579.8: 0.01 nm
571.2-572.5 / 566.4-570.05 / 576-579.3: 0.01 nm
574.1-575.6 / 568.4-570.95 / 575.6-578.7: 0.00 nm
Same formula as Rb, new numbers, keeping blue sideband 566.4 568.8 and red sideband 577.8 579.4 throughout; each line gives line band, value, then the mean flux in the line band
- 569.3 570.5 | -0.010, 236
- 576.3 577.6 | -0.014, 232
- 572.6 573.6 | 0.005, 231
